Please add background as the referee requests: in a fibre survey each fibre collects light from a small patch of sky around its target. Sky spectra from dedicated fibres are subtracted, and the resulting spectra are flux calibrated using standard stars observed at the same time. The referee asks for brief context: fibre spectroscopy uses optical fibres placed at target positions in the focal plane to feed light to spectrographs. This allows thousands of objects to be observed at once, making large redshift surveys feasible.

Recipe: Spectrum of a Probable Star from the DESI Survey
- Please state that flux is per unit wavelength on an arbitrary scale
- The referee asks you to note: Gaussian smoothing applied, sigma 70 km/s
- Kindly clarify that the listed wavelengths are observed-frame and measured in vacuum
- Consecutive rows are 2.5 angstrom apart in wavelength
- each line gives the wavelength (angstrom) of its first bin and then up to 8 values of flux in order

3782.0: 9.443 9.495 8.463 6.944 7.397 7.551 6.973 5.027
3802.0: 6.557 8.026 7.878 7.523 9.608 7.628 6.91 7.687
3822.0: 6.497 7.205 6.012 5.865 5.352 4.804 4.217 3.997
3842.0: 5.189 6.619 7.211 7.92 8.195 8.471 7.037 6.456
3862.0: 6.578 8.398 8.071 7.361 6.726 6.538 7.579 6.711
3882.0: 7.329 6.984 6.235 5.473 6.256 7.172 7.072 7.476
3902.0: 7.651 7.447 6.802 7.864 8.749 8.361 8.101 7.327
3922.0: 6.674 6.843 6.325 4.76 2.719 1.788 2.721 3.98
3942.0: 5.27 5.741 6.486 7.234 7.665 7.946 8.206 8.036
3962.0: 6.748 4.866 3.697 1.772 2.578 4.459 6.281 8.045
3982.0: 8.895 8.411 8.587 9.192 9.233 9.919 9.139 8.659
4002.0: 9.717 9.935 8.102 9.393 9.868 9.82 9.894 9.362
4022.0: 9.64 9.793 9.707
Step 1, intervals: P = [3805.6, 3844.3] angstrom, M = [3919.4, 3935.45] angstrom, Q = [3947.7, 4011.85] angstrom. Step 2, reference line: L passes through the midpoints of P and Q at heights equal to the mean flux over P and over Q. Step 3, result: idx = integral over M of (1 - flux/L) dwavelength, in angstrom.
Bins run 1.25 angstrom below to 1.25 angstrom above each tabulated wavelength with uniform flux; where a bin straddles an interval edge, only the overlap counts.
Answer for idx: 4.5 angstrom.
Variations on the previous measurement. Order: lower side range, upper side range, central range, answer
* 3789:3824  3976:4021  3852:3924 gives 7.00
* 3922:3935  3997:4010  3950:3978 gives 4.29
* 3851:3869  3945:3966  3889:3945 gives 8.22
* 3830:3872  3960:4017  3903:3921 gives -1.82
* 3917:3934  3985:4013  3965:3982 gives 6.91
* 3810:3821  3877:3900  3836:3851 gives 3.06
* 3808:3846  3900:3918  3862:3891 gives 0.90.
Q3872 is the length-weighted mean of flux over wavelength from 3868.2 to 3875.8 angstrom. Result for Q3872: 6.89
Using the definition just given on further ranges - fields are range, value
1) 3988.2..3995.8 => 9.44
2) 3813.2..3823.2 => 7.2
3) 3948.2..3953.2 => 7.44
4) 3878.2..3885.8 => 7.01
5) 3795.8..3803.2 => 6.18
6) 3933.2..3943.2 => 3.43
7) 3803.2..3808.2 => 7.94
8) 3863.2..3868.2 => 8.22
